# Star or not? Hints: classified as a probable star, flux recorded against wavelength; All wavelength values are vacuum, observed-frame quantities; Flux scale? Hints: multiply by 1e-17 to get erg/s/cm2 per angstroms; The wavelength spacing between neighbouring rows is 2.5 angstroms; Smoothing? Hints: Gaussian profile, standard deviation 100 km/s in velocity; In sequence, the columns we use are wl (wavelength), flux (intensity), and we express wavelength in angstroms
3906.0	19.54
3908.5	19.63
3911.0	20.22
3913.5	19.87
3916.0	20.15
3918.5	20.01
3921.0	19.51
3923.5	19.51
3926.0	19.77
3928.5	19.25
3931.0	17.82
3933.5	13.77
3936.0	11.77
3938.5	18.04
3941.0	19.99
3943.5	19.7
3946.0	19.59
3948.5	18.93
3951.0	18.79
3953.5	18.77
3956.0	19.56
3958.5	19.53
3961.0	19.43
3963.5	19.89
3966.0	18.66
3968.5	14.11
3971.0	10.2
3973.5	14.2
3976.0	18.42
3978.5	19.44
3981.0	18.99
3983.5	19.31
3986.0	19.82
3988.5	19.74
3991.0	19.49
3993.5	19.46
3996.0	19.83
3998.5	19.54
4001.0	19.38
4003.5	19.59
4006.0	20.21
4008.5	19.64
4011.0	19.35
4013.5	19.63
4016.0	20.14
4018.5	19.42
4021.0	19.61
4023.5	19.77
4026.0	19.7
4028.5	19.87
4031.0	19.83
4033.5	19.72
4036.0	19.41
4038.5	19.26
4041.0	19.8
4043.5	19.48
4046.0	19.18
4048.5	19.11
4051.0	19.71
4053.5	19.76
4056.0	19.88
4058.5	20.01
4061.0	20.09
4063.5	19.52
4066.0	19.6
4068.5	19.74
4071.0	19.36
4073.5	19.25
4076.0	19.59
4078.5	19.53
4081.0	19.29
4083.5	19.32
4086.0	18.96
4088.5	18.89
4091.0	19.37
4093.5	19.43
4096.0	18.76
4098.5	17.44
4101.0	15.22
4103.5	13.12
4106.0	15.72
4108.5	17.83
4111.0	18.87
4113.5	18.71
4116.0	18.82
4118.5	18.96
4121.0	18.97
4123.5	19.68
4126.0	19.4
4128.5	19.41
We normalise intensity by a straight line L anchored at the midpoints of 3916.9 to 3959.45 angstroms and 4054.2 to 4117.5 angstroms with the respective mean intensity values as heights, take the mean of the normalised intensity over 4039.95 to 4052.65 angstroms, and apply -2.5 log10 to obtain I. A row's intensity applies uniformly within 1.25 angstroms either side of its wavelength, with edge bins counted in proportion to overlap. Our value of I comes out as -0.05 mag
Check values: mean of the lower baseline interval 18.5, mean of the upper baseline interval 18.7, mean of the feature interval 19.5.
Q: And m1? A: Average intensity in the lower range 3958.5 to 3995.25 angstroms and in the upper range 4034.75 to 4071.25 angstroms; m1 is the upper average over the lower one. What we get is 1.09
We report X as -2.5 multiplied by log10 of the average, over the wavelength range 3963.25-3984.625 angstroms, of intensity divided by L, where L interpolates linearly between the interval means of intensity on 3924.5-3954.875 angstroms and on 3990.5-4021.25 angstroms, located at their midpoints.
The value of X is 0.12 mag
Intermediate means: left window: 18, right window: 19.6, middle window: 16.9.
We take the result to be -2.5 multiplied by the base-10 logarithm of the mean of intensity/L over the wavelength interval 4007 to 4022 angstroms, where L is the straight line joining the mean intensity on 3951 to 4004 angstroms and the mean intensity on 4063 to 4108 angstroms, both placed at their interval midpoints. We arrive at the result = -0.07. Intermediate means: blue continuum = 18.4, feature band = 19.6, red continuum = 18.4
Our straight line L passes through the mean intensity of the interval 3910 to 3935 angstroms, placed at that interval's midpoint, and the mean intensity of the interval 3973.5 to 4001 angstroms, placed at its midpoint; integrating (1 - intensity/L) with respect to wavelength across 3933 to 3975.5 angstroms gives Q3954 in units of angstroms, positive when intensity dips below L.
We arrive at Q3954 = 3.57 angstroms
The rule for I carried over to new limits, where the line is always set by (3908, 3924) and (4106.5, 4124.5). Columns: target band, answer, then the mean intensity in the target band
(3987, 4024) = -0.02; 19.7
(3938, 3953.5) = 0.03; 19.2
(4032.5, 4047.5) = -0.02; 19.5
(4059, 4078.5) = -0.04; 19.6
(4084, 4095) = -0.02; 19.2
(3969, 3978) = 0.31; 14.7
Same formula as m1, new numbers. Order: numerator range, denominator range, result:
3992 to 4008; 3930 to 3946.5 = 1.15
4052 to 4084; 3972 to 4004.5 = 1.04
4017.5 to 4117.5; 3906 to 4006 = 1.02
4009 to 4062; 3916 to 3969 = 1.06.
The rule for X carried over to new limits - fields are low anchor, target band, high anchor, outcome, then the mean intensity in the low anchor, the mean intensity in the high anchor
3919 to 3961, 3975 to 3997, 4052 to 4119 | -0.05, 18.5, 18.7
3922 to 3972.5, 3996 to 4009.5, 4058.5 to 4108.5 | -0.09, 17.8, 18.6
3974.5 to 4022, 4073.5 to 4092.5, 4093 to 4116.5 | -0.09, 19.5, 17.3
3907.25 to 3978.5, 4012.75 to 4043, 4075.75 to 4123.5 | -0.08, 18.2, 18.3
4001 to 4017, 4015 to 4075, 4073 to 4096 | -0.01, 19.7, 19.3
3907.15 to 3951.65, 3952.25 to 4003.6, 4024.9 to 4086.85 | 0.04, 18.7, 19.6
